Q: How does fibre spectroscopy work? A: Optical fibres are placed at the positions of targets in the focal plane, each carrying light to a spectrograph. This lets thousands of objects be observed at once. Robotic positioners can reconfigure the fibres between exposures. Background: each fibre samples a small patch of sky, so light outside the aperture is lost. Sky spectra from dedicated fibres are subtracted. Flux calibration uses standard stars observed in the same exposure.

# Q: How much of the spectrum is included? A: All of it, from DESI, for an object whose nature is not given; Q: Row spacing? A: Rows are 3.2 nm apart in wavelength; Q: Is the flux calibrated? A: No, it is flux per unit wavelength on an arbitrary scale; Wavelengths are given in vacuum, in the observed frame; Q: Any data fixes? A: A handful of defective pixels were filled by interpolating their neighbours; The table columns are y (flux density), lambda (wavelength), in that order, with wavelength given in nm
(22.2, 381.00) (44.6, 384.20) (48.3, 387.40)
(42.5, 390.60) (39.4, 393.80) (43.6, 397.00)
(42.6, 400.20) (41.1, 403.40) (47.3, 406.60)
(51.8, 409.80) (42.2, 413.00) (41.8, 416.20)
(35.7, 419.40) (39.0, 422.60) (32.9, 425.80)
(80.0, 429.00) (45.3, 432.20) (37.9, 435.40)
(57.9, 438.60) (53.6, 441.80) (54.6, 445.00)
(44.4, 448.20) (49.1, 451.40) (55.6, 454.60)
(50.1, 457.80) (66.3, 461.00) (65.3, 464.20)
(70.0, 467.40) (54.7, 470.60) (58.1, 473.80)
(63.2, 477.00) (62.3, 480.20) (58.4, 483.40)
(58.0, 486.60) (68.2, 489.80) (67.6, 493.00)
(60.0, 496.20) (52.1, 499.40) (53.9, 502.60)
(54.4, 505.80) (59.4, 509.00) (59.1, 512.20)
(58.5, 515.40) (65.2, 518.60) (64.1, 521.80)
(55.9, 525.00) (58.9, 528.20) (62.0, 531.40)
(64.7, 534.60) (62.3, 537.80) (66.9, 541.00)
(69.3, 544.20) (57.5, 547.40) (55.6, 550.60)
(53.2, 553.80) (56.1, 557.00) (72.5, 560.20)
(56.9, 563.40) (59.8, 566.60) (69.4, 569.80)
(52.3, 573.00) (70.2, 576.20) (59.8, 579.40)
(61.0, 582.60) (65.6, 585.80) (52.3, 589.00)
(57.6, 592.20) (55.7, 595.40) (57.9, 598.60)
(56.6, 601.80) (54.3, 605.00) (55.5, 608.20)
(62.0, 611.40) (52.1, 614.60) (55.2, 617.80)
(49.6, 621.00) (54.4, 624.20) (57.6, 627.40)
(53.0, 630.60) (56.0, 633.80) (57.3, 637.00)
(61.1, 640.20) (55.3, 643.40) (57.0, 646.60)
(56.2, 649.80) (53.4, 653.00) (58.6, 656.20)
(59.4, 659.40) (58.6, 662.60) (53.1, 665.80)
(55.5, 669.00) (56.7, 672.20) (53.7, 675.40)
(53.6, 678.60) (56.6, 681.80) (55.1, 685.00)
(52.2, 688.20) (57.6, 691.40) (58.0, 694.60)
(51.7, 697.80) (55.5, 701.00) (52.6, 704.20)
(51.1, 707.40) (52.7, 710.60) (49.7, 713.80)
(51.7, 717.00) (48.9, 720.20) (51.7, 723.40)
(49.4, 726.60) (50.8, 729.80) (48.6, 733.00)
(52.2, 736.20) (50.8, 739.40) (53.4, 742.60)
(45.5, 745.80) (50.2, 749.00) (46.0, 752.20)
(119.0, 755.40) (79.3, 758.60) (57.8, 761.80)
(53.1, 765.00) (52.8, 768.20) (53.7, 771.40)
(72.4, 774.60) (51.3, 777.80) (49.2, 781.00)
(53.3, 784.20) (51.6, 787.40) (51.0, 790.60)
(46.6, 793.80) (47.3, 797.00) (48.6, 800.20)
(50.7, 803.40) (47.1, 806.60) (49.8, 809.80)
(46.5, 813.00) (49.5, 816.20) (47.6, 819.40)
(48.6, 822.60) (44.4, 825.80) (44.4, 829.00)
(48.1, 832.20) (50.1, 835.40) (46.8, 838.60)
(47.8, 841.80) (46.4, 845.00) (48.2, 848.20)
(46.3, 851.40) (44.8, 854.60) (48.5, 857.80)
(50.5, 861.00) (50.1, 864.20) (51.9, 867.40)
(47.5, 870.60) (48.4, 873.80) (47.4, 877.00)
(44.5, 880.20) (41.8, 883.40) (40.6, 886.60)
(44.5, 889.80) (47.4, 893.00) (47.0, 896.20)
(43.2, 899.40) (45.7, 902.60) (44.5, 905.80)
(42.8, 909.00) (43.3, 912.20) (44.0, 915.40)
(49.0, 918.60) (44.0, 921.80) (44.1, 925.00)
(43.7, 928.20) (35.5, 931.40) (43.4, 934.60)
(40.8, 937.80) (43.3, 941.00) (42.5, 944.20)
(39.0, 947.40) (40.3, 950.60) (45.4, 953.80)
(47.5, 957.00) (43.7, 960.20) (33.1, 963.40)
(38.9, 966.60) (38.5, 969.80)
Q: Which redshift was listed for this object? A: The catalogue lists 0.15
